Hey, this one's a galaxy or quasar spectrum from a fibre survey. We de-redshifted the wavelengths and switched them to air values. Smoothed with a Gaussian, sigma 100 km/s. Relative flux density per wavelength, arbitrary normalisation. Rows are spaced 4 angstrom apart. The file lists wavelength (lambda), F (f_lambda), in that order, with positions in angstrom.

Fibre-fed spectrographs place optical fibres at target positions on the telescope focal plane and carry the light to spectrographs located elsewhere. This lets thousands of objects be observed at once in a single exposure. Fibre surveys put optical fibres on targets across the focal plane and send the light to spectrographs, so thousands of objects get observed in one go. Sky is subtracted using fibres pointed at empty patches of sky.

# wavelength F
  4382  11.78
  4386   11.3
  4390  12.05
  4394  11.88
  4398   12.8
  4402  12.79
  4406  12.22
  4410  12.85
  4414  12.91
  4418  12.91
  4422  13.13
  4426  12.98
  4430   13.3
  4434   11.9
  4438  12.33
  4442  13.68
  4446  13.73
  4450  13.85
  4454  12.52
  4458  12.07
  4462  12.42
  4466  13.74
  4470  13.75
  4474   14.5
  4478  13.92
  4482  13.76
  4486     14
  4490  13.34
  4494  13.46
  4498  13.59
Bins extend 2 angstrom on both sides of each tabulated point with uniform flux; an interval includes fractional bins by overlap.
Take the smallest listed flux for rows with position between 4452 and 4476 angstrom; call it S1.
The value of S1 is 12.07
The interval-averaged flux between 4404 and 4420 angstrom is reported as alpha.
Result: 12.7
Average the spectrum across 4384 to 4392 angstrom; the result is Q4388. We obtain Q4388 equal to 11.7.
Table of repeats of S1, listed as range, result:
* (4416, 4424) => 12.91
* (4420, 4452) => 11.9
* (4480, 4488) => 13.76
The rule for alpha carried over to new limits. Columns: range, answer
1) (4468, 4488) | 14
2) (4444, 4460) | 13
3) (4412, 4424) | 13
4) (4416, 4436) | 12.8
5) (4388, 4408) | 12.3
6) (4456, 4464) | 12.2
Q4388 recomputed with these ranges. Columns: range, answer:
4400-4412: 12.6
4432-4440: 12.1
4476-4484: 13.8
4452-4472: 12.9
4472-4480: 14.2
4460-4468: 13.1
